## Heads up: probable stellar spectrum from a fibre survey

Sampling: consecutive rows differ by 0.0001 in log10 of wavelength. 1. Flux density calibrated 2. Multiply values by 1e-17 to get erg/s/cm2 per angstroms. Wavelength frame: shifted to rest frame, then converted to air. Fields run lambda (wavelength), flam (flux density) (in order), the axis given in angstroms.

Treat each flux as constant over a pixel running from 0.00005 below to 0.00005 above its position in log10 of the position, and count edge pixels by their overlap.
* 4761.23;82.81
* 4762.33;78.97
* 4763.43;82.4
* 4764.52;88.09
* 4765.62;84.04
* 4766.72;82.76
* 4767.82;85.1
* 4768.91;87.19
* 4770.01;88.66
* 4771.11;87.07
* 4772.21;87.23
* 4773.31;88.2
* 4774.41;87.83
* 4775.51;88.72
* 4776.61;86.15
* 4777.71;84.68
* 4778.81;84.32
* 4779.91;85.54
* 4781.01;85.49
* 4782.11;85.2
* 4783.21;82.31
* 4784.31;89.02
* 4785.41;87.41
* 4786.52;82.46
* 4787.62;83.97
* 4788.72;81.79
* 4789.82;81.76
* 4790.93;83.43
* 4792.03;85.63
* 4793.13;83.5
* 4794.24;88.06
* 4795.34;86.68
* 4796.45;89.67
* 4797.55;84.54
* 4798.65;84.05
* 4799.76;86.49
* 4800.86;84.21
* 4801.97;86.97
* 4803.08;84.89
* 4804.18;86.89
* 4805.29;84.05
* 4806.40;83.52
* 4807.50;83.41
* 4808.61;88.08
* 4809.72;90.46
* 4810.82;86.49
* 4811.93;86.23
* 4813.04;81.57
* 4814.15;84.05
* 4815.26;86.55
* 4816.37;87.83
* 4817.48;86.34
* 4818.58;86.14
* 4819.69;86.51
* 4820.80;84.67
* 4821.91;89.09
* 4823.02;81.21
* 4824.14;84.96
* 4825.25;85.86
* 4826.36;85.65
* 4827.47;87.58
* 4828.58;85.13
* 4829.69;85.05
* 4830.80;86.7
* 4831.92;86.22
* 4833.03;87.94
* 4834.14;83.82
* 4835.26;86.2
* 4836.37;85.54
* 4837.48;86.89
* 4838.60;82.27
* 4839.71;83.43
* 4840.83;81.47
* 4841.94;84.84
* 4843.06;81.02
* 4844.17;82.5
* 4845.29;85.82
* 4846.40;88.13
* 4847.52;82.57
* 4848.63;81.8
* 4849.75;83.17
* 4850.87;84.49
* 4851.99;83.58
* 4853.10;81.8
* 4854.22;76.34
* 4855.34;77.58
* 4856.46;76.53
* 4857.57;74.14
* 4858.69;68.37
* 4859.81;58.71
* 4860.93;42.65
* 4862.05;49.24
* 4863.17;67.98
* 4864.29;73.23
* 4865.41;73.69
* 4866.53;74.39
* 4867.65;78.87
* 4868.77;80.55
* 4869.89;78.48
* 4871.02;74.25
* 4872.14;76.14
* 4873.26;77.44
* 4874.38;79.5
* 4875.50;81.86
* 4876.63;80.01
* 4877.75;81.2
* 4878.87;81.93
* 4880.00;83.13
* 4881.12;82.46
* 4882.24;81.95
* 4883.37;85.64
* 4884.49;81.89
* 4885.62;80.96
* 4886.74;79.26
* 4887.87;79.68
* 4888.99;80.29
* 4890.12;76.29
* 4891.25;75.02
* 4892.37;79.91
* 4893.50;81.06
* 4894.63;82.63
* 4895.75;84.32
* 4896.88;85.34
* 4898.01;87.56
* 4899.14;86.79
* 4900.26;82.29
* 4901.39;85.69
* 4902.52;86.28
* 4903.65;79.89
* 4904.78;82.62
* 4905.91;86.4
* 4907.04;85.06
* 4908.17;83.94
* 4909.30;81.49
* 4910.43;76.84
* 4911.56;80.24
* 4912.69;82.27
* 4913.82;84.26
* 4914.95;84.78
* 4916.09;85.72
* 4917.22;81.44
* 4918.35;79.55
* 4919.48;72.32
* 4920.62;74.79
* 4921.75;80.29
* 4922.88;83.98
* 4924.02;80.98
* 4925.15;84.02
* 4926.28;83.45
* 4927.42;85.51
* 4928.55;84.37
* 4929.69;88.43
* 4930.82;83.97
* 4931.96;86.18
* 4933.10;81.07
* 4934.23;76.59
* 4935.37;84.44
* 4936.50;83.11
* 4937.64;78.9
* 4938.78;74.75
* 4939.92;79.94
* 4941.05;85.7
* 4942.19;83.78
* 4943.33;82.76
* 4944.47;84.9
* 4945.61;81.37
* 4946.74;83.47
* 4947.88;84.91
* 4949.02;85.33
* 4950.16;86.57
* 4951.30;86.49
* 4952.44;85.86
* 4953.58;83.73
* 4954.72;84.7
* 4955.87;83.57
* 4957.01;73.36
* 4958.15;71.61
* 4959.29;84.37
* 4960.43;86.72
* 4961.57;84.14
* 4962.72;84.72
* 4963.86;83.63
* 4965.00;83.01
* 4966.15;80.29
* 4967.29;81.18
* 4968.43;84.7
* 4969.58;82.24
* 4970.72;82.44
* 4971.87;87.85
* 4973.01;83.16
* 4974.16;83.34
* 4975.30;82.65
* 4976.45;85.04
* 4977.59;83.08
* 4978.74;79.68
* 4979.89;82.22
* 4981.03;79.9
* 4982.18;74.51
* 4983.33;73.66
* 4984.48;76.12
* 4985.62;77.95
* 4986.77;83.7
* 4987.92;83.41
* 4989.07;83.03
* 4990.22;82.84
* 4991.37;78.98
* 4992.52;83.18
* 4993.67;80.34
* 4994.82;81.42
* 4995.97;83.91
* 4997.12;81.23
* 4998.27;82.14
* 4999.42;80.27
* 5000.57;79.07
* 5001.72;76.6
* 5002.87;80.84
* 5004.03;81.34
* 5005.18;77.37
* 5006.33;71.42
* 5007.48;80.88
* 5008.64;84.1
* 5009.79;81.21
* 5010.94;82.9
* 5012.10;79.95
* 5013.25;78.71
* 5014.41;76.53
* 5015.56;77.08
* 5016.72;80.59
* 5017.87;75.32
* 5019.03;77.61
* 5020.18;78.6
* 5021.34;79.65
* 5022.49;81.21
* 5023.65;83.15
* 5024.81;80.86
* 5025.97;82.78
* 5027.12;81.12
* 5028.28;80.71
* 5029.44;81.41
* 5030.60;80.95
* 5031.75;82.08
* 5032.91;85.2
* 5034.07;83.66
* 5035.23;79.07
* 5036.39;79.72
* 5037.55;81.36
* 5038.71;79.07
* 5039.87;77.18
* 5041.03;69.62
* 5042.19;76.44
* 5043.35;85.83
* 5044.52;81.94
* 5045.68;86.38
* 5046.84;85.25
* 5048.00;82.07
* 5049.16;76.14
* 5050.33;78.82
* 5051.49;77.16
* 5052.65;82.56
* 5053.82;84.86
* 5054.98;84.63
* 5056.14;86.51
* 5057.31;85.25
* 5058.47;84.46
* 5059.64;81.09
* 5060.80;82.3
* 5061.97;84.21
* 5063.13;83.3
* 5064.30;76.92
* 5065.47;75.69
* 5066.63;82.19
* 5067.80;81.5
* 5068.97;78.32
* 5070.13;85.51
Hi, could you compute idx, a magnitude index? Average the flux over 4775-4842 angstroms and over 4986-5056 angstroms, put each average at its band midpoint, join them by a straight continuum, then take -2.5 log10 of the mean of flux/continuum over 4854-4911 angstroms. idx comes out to 0.07 mag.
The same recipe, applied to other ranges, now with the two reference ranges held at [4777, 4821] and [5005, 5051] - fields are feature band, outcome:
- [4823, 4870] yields 0.065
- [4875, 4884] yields 0.017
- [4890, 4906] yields 0.003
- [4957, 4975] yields -0.014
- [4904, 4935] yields 0.005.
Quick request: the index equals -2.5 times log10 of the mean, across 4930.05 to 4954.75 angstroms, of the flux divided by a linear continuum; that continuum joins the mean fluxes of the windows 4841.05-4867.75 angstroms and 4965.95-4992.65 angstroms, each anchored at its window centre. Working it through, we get -0.046 mag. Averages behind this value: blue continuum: 75.5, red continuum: 81.5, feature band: 83.1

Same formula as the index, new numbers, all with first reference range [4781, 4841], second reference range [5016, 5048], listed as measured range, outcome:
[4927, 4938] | -0.01 mag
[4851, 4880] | 0.14 mag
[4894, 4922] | 0.01 mag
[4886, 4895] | 0.06 mag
